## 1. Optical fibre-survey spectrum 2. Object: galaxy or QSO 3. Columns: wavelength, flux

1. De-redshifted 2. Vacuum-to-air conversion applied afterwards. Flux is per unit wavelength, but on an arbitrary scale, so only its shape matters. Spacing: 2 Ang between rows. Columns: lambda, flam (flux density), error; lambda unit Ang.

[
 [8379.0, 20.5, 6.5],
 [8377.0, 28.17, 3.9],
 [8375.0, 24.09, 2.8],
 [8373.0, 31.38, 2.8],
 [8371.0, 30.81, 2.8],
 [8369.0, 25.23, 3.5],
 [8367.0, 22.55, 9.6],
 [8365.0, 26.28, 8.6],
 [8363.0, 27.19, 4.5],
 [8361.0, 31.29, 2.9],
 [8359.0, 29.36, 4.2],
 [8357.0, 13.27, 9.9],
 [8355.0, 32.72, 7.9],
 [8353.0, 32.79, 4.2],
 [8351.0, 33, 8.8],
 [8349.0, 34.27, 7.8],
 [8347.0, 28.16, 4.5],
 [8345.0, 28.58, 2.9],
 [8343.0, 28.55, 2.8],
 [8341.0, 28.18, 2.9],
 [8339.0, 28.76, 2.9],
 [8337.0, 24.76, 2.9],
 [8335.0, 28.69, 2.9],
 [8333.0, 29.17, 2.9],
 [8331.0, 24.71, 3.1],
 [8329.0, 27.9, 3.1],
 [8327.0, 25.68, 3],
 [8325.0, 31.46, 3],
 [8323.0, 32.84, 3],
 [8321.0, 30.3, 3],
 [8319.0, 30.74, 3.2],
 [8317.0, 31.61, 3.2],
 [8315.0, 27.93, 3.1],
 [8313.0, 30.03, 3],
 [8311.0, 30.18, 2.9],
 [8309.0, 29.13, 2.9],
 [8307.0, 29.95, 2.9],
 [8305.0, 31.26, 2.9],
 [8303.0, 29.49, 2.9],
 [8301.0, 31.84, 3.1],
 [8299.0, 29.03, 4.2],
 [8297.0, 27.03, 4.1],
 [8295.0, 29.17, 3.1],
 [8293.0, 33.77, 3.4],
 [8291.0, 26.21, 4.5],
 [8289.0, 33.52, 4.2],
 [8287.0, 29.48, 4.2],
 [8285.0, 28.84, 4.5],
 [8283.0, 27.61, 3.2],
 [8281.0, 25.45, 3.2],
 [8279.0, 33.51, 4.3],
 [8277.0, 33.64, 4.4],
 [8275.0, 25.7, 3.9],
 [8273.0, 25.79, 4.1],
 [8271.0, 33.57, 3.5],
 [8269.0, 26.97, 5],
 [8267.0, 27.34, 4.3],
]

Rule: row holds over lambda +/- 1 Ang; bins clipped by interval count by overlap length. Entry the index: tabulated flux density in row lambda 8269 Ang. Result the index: 26.97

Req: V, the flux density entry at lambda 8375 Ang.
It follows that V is 24.09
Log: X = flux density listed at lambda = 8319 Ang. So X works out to 30.74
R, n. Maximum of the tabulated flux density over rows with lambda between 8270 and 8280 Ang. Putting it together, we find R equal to 33.64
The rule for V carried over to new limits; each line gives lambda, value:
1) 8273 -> 25.79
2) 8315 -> 27.93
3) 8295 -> 29.17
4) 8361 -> 31.29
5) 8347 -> 28.16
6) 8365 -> 26.28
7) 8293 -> 33.77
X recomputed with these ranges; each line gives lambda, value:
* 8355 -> 32.72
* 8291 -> 26.21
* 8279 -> 33.51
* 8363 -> 27.19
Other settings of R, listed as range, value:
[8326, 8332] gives 27.9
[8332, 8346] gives 29.17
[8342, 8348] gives 28.58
